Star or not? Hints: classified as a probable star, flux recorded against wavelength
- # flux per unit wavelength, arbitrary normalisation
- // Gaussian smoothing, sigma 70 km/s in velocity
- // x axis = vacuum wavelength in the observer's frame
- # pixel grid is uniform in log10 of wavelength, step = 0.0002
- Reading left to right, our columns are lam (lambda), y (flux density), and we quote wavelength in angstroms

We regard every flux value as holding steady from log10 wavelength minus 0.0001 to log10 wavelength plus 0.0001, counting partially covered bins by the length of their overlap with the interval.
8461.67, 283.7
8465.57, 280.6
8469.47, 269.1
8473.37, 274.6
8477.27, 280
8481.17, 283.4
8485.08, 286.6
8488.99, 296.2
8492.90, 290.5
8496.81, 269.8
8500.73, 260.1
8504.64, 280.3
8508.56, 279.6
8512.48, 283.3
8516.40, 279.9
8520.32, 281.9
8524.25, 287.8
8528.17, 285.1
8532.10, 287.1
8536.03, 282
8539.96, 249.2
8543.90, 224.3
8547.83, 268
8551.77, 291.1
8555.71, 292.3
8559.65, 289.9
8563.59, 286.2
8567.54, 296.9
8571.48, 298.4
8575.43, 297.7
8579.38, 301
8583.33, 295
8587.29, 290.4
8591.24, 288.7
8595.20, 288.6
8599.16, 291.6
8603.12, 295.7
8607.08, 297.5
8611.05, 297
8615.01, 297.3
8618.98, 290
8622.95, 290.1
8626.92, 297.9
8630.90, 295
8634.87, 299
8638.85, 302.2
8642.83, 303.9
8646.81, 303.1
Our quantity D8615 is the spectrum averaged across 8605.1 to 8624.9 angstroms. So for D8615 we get 294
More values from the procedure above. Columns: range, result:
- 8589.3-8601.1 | 290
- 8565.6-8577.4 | 298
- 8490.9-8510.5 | 276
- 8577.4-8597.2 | 293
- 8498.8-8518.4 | 277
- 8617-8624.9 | 290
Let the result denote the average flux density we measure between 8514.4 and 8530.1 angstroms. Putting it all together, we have 284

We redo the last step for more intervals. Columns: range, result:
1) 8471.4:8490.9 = 284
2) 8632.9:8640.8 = 300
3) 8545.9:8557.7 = 284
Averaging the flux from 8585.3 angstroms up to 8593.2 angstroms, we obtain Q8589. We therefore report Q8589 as 290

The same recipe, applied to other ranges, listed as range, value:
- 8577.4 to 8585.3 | 298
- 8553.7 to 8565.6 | 289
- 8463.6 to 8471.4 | 275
